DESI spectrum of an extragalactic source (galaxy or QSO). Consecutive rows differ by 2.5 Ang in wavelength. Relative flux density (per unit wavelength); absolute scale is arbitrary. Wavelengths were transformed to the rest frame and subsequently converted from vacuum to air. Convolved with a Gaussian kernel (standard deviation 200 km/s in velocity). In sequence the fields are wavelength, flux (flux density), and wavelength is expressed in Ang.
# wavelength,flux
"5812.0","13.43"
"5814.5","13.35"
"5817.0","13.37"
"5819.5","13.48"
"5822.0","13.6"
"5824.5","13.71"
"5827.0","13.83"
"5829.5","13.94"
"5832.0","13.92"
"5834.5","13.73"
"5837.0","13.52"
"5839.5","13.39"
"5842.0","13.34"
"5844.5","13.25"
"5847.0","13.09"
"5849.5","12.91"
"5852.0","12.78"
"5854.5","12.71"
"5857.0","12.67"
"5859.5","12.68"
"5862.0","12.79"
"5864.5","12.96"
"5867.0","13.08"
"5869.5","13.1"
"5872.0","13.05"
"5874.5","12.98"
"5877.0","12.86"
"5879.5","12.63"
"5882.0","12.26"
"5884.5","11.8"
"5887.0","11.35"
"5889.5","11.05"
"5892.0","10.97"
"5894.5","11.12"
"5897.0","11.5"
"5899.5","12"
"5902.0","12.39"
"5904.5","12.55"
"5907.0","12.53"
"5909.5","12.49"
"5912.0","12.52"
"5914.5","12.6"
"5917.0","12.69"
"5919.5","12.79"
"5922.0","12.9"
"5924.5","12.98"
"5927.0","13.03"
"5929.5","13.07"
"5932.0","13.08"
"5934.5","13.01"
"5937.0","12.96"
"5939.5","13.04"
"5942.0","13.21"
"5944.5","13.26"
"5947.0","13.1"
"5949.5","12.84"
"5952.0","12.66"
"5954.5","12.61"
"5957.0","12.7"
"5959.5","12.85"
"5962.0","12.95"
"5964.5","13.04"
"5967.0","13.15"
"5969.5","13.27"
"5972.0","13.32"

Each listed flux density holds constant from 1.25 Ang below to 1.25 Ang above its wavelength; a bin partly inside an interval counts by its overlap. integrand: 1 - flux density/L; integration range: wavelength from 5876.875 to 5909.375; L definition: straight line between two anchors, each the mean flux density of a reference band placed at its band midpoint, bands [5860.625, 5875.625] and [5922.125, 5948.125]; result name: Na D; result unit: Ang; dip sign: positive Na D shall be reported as 2.8 Ang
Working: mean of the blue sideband 13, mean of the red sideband 13.1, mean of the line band 11.9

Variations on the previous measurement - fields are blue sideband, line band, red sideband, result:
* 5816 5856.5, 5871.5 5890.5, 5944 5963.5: 1.4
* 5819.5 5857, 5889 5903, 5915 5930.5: 1.6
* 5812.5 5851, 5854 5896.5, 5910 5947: 2.9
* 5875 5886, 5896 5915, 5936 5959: 0.4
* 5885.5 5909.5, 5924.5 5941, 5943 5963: -0.7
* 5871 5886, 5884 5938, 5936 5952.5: 1.9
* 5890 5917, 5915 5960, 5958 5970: -1.2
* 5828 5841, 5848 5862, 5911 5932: 0.8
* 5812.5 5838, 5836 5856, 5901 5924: 0.4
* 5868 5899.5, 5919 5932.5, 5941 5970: -0.4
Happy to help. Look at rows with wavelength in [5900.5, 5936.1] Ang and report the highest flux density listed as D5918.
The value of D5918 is 13.08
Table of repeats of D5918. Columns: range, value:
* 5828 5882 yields 13.94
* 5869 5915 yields 13.1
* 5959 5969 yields 13.15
